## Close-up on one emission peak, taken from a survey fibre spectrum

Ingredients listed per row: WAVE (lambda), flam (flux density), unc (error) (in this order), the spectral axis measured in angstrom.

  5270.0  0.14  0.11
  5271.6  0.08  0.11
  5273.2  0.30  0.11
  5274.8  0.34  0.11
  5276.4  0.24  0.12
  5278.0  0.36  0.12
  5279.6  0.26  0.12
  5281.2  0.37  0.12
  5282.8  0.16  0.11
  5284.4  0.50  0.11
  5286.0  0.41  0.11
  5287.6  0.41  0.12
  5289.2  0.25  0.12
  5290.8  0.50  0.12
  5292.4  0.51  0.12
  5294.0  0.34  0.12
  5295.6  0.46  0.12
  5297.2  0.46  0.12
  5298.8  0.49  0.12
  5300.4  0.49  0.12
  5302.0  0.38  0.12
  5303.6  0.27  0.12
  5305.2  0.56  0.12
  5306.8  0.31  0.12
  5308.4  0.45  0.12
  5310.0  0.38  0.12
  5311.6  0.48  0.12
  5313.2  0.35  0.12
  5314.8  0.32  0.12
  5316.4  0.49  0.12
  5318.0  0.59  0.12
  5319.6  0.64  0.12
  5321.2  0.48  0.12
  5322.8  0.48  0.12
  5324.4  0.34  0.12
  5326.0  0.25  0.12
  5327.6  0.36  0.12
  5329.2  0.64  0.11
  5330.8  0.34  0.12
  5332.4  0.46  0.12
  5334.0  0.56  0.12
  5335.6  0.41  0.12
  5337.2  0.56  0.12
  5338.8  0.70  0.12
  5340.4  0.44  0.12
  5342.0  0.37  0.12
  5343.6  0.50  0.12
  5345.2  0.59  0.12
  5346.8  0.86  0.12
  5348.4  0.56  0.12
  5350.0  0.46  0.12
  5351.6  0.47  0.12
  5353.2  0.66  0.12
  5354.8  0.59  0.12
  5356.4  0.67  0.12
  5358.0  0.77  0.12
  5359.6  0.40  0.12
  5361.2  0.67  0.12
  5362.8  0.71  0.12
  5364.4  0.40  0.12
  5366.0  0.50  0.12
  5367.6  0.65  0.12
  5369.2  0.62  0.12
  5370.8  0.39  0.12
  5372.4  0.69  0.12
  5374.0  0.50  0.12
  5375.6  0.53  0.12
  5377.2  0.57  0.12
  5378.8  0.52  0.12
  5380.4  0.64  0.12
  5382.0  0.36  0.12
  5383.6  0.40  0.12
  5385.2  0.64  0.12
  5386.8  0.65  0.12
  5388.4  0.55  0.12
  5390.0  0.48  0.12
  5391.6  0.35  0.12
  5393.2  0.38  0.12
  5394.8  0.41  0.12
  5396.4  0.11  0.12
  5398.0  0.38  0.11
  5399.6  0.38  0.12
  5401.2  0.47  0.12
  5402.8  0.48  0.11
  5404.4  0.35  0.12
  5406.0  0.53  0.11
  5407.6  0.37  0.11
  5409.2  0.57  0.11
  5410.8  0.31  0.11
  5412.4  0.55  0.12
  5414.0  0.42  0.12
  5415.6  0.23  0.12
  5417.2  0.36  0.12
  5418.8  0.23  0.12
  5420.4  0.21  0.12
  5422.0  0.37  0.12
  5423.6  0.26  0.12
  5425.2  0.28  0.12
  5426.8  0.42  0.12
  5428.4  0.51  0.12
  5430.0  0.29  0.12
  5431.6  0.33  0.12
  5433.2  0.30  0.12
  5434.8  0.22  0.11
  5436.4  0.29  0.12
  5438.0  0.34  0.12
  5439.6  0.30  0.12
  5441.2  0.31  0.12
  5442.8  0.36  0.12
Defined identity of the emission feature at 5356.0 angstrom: C III]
